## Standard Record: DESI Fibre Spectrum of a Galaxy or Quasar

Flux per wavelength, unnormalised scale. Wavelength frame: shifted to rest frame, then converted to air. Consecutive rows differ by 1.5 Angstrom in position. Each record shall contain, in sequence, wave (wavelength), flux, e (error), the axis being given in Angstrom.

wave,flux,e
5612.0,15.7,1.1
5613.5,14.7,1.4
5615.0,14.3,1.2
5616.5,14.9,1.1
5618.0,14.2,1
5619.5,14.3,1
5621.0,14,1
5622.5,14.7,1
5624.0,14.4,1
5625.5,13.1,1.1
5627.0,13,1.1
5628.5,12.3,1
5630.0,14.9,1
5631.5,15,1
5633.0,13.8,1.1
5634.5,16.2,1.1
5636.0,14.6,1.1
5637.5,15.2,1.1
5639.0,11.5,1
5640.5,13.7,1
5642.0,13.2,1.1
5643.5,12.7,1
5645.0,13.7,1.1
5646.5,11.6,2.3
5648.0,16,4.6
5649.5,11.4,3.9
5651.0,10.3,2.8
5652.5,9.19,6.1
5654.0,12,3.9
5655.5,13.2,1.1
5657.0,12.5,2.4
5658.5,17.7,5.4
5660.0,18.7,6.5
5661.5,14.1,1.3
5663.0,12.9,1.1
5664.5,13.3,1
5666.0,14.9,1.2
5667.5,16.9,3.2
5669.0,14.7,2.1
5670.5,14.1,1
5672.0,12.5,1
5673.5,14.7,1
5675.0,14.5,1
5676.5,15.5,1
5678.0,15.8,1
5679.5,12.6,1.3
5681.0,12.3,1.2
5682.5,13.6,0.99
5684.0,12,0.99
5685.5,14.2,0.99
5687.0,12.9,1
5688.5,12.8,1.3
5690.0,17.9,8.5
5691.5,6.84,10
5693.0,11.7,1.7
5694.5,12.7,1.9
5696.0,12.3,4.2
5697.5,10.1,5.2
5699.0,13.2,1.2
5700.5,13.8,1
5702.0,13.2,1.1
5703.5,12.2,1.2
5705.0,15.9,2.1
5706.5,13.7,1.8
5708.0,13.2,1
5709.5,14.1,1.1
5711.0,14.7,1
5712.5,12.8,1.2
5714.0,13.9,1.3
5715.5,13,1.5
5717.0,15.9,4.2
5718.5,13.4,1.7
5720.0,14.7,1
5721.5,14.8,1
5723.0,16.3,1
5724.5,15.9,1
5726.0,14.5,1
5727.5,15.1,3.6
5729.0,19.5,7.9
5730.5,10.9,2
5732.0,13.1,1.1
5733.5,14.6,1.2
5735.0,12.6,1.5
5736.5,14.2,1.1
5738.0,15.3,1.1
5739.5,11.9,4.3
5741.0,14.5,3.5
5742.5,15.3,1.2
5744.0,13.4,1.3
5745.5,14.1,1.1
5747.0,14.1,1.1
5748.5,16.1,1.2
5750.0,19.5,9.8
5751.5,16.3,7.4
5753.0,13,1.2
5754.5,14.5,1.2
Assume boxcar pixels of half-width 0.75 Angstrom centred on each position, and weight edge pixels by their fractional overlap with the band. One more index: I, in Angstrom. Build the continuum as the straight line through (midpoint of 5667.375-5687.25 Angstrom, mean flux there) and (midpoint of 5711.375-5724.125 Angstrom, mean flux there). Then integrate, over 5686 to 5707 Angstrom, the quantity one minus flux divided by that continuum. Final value 2.02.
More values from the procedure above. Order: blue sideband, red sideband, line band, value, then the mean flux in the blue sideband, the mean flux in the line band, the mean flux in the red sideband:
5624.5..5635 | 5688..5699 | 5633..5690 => -3.2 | 14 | 13.8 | 12.1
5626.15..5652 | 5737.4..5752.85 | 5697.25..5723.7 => 1.1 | 13.4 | 13.9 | 15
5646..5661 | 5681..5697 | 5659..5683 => -2.8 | 13.3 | 14.5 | 12.6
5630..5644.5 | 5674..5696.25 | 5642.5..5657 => 1.6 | 14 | 12.3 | 13.2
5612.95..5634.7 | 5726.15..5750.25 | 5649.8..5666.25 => 1.0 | 14.2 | 13.4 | 14.5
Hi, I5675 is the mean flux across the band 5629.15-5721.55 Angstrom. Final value 13.6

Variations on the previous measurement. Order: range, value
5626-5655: 13.2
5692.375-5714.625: 13.2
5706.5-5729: 14.6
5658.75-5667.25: 15.1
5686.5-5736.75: 13.7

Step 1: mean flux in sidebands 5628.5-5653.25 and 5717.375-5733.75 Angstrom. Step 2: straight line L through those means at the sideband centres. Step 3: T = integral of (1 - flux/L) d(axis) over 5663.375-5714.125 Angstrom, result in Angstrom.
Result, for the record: 2.3 Angstrom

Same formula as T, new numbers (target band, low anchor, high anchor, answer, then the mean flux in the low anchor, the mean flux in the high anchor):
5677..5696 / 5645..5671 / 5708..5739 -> 1.45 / 13.7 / 14.4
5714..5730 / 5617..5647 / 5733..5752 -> -0.66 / 13.8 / 14.7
